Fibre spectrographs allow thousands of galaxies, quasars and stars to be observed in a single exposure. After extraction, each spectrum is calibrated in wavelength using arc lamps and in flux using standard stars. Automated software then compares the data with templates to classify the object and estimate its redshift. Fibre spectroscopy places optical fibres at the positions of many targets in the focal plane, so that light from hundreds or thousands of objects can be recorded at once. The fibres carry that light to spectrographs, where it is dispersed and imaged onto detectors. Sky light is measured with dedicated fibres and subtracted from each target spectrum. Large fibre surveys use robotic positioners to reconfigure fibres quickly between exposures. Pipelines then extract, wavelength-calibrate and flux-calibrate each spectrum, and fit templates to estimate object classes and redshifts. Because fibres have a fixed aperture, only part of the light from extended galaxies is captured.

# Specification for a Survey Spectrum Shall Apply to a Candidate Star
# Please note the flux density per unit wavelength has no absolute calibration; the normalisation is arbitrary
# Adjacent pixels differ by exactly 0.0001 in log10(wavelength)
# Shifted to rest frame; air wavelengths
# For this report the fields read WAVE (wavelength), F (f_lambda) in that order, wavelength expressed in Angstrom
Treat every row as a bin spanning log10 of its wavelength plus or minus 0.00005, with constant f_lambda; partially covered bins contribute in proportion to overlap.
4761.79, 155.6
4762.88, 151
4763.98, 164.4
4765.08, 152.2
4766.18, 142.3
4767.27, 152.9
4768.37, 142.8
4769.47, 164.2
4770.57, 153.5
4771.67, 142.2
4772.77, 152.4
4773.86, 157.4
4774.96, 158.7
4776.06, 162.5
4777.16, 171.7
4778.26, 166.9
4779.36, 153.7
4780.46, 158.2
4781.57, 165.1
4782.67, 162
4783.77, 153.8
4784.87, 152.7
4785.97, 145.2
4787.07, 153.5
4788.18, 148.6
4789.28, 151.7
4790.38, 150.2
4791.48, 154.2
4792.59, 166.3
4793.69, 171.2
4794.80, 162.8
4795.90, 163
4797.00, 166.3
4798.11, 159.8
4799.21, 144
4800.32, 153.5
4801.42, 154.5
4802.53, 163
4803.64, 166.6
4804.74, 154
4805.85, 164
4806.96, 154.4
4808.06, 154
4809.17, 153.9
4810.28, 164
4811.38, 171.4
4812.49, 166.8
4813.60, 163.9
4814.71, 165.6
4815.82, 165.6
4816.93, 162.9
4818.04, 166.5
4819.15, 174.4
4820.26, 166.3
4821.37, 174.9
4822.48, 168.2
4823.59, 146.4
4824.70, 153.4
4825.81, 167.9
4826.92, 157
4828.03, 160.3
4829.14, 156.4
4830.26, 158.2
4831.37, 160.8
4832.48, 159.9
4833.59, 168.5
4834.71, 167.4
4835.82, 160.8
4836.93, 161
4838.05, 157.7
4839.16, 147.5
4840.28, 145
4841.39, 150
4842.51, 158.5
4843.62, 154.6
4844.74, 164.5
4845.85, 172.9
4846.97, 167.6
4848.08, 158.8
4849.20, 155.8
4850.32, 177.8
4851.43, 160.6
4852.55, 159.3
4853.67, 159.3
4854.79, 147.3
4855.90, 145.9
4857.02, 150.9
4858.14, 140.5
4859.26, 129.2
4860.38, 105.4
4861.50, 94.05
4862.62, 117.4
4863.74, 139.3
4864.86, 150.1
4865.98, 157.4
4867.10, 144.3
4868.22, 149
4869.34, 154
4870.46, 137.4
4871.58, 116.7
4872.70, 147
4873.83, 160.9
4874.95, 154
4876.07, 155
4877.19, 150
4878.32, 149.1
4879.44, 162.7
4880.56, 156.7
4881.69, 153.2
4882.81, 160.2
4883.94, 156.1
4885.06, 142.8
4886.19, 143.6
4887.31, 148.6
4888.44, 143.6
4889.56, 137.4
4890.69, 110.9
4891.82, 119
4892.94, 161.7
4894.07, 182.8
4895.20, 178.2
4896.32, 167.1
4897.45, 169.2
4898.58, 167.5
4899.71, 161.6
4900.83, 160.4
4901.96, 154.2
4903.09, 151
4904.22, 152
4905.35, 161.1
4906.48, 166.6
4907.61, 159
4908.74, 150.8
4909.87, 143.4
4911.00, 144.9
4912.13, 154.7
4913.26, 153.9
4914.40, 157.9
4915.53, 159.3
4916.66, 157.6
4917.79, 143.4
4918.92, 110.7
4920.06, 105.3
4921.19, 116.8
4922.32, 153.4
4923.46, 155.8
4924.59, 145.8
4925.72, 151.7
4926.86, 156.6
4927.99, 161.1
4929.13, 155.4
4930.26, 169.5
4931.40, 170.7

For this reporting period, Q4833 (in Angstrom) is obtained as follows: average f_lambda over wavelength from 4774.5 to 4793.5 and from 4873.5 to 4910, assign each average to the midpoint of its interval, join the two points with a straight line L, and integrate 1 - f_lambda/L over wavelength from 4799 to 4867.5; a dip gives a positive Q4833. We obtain 0.1 Angstrom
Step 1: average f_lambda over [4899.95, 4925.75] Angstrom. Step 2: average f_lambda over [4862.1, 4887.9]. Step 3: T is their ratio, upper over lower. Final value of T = 1.0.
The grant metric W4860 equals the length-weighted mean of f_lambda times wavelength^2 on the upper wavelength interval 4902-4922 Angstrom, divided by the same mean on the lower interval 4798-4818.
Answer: 0.95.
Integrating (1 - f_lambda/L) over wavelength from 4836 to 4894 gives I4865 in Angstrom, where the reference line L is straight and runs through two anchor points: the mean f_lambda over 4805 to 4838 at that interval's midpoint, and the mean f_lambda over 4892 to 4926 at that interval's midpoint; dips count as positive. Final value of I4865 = 3.5 Angstrom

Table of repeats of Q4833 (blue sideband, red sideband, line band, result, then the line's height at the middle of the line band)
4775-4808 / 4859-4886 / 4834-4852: -1.35 Angstrom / 149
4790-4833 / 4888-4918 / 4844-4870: 1.66 Angstrom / 158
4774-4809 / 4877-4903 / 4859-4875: 1.87 Angstrom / 155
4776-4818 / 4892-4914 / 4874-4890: 0.81 Angstrom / 159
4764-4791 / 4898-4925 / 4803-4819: -0.95 Angstrom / 154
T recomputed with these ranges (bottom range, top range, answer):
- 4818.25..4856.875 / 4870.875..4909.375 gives 0.96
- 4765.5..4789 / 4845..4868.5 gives 0.95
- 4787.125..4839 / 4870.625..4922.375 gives 0.93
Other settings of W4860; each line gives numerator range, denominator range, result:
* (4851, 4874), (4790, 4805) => 0.91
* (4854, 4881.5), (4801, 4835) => 0.90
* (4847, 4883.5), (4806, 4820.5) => 0.92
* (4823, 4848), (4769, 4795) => 1.03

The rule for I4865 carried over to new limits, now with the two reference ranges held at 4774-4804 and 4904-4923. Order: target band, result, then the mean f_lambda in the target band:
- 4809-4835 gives -1.4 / 163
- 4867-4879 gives 0.2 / 147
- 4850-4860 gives 0.1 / 151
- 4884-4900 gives -0.4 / 152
